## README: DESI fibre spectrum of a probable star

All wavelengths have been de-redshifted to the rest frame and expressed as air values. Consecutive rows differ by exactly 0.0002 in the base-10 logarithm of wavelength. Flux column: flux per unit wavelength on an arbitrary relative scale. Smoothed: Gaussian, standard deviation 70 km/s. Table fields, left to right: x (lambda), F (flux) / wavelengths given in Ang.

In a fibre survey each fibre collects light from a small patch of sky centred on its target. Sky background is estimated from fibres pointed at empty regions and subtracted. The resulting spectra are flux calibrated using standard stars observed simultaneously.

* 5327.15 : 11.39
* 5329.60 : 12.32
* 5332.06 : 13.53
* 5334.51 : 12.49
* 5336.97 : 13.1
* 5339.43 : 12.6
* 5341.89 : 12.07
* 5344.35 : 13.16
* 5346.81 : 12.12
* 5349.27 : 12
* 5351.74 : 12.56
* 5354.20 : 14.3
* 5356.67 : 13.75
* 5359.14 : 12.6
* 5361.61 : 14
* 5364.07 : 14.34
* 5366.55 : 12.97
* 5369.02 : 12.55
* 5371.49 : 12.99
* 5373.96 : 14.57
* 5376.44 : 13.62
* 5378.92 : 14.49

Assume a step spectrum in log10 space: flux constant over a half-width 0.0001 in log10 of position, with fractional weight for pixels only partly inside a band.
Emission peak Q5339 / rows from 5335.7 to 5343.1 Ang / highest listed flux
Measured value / 13.1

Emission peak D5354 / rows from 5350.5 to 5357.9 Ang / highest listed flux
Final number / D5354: 14.3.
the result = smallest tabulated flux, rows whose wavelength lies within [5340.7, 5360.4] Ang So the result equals 12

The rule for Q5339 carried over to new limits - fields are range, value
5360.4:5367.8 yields 14.34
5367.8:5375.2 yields 14.57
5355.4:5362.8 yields 14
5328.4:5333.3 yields 13.53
